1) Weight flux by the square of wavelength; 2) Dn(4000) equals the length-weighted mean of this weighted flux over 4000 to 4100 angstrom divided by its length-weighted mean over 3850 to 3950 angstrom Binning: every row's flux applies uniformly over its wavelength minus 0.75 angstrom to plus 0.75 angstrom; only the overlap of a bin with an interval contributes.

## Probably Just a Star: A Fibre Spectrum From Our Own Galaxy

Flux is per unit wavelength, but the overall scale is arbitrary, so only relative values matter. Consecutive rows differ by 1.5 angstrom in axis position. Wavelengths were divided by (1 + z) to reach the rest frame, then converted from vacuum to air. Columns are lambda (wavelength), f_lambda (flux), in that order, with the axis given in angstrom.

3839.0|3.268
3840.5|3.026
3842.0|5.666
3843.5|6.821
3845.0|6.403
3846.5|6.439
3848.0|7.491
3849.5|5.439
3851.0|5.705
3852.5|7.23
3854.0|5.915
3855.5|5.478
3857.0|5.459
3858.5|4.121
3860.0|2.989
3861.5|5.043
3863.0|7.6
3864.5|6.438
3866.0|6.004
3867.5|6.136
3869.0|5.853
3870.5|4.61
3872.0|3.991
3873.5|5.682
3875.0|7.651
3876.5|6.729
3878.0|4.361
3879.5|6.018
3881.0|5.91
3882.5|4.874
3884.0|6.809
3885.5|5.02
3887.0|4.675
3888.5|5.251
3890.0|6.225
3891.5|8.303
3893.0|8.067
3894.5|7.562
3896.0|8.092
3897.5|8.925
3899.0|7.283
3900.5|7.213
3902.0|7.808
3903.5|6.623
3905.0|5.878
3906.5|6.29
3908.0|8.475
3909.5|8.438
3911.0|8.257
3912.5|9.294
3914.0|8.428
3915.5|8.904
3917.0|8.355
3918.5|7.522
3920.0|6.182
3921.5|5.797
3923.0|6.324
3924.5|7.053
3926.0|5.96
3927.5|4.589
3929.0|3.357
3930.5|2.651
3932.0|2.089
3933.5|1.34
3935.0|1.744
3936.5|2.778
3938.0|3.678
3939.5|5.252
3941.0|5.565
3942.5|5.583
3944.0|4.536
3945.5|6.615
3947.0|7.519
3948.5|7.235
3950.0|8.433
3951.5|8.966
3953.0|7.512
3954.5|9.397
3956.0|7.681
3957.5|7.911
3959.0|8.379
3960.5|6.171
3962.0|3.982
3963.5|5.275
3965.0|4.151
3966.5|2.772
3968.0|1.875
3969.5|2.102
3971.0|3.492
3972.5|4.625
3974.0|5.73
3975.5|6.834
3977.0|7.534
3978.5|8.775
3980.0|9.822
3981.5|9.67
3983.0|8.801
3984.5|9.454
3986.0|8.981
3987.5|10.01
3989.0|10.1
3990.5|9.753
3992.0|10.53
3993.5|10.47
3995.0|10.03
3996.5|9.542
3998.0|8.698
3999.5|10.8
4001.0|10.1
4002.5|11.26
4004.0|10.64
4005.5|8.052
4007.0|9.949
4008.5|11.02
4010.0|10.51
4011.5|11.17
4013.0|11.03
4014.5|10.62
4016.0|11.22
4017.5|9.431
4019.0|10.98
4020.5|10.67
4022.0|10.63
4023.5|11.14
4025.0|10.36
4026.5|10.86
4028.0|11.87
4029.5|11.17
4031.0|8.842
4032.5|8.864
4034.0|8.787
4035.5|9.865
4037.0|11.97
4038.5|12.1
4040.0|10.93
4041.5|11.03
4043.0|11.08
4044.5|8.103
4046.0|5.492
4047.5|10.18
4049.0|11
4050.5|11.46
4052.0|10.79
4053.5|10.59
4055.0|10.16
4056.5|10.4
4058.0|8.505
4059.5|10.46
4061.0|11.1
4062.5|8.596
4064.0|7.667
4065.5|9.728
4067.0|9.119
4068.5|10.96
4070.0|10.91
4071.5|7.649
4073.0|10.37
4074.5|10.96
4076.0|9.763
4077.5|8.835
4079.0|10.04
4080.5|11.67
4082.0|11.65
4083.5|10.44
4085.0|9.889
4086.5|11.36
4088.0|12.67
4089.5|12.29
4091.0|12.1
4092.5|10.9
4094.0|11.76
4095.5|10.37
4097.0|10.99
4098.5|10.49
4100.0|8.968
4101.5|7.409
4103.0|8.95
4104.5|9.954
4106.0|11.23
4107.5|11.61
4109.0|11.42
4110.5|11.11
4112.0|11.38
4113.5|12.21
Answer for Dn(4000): 1.85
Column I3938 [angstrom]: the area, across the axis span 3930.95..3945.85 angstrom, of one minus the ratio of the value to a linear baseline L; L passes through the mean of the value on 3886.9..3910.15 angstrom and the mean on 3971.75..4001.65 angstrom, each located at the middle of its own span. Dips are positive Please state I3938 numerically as 7.9 angstrom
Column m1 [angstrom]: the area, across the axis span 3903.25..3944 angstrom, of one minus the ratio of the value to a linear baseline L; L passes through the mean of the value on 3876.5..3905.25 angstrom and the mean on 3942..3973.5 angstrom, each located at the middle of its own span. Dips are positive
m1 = 3.44 angstrom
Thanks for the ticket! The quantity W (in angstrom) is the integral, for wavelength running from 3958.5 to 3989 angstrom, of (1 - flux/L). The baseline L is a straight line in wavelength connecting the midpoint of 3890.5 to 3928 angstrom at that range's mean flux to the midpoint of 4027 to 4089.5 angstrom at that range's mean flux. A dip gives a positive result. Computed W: 7.7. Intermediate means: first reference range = 7.44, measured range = 6.5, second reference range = 10.2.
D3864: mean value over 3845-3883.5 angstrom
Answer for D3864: 5.75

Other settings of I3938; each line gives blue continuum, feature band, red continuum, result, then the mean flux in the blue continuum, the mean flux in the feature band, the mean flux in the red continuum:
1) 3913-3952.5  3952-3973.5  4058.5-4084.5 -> 3.6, 5.67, 5.43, 9.98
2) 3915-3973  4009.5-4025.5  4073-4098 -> -4.6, 5.46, 10.7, 11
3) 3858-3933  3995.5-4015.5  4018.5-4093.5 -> -2.6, 6.3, 10.3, 10.3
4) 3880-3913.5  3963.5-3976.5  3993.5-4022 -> 7.2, 7.06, 4.09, 10.3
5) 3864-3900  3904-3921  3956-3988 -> -3.8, 6.27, 7.77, 6.49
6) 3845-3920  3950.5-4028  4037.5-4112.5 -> 0.6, 6.54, 8.65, 10.3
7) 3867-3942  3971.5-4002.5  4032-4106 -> -3.2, 6.08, 9.02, 10.2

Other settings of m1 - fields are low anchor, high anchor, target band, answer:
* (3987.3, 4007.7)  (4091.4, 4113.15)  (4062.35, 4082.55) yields 1.0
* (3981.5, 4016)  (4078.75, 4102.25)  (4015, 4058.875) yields 0.4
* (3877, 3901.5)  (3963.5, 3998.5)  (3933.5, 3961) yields 3.5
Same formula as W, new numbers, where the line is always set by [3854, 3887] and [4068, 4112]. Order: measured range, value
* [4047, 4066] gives -0.47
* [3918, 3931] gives 2.42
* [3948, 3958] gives -1.01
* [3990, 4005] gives -2.99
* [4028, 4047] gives -1.14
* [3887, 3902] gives -2.97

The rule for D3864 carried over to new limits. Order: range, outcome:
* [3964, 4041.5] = 9.19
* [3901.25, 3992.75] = 6.54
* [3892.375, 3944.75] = 6.16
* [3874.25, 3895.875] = 6.3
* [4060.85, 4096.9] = 10.4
